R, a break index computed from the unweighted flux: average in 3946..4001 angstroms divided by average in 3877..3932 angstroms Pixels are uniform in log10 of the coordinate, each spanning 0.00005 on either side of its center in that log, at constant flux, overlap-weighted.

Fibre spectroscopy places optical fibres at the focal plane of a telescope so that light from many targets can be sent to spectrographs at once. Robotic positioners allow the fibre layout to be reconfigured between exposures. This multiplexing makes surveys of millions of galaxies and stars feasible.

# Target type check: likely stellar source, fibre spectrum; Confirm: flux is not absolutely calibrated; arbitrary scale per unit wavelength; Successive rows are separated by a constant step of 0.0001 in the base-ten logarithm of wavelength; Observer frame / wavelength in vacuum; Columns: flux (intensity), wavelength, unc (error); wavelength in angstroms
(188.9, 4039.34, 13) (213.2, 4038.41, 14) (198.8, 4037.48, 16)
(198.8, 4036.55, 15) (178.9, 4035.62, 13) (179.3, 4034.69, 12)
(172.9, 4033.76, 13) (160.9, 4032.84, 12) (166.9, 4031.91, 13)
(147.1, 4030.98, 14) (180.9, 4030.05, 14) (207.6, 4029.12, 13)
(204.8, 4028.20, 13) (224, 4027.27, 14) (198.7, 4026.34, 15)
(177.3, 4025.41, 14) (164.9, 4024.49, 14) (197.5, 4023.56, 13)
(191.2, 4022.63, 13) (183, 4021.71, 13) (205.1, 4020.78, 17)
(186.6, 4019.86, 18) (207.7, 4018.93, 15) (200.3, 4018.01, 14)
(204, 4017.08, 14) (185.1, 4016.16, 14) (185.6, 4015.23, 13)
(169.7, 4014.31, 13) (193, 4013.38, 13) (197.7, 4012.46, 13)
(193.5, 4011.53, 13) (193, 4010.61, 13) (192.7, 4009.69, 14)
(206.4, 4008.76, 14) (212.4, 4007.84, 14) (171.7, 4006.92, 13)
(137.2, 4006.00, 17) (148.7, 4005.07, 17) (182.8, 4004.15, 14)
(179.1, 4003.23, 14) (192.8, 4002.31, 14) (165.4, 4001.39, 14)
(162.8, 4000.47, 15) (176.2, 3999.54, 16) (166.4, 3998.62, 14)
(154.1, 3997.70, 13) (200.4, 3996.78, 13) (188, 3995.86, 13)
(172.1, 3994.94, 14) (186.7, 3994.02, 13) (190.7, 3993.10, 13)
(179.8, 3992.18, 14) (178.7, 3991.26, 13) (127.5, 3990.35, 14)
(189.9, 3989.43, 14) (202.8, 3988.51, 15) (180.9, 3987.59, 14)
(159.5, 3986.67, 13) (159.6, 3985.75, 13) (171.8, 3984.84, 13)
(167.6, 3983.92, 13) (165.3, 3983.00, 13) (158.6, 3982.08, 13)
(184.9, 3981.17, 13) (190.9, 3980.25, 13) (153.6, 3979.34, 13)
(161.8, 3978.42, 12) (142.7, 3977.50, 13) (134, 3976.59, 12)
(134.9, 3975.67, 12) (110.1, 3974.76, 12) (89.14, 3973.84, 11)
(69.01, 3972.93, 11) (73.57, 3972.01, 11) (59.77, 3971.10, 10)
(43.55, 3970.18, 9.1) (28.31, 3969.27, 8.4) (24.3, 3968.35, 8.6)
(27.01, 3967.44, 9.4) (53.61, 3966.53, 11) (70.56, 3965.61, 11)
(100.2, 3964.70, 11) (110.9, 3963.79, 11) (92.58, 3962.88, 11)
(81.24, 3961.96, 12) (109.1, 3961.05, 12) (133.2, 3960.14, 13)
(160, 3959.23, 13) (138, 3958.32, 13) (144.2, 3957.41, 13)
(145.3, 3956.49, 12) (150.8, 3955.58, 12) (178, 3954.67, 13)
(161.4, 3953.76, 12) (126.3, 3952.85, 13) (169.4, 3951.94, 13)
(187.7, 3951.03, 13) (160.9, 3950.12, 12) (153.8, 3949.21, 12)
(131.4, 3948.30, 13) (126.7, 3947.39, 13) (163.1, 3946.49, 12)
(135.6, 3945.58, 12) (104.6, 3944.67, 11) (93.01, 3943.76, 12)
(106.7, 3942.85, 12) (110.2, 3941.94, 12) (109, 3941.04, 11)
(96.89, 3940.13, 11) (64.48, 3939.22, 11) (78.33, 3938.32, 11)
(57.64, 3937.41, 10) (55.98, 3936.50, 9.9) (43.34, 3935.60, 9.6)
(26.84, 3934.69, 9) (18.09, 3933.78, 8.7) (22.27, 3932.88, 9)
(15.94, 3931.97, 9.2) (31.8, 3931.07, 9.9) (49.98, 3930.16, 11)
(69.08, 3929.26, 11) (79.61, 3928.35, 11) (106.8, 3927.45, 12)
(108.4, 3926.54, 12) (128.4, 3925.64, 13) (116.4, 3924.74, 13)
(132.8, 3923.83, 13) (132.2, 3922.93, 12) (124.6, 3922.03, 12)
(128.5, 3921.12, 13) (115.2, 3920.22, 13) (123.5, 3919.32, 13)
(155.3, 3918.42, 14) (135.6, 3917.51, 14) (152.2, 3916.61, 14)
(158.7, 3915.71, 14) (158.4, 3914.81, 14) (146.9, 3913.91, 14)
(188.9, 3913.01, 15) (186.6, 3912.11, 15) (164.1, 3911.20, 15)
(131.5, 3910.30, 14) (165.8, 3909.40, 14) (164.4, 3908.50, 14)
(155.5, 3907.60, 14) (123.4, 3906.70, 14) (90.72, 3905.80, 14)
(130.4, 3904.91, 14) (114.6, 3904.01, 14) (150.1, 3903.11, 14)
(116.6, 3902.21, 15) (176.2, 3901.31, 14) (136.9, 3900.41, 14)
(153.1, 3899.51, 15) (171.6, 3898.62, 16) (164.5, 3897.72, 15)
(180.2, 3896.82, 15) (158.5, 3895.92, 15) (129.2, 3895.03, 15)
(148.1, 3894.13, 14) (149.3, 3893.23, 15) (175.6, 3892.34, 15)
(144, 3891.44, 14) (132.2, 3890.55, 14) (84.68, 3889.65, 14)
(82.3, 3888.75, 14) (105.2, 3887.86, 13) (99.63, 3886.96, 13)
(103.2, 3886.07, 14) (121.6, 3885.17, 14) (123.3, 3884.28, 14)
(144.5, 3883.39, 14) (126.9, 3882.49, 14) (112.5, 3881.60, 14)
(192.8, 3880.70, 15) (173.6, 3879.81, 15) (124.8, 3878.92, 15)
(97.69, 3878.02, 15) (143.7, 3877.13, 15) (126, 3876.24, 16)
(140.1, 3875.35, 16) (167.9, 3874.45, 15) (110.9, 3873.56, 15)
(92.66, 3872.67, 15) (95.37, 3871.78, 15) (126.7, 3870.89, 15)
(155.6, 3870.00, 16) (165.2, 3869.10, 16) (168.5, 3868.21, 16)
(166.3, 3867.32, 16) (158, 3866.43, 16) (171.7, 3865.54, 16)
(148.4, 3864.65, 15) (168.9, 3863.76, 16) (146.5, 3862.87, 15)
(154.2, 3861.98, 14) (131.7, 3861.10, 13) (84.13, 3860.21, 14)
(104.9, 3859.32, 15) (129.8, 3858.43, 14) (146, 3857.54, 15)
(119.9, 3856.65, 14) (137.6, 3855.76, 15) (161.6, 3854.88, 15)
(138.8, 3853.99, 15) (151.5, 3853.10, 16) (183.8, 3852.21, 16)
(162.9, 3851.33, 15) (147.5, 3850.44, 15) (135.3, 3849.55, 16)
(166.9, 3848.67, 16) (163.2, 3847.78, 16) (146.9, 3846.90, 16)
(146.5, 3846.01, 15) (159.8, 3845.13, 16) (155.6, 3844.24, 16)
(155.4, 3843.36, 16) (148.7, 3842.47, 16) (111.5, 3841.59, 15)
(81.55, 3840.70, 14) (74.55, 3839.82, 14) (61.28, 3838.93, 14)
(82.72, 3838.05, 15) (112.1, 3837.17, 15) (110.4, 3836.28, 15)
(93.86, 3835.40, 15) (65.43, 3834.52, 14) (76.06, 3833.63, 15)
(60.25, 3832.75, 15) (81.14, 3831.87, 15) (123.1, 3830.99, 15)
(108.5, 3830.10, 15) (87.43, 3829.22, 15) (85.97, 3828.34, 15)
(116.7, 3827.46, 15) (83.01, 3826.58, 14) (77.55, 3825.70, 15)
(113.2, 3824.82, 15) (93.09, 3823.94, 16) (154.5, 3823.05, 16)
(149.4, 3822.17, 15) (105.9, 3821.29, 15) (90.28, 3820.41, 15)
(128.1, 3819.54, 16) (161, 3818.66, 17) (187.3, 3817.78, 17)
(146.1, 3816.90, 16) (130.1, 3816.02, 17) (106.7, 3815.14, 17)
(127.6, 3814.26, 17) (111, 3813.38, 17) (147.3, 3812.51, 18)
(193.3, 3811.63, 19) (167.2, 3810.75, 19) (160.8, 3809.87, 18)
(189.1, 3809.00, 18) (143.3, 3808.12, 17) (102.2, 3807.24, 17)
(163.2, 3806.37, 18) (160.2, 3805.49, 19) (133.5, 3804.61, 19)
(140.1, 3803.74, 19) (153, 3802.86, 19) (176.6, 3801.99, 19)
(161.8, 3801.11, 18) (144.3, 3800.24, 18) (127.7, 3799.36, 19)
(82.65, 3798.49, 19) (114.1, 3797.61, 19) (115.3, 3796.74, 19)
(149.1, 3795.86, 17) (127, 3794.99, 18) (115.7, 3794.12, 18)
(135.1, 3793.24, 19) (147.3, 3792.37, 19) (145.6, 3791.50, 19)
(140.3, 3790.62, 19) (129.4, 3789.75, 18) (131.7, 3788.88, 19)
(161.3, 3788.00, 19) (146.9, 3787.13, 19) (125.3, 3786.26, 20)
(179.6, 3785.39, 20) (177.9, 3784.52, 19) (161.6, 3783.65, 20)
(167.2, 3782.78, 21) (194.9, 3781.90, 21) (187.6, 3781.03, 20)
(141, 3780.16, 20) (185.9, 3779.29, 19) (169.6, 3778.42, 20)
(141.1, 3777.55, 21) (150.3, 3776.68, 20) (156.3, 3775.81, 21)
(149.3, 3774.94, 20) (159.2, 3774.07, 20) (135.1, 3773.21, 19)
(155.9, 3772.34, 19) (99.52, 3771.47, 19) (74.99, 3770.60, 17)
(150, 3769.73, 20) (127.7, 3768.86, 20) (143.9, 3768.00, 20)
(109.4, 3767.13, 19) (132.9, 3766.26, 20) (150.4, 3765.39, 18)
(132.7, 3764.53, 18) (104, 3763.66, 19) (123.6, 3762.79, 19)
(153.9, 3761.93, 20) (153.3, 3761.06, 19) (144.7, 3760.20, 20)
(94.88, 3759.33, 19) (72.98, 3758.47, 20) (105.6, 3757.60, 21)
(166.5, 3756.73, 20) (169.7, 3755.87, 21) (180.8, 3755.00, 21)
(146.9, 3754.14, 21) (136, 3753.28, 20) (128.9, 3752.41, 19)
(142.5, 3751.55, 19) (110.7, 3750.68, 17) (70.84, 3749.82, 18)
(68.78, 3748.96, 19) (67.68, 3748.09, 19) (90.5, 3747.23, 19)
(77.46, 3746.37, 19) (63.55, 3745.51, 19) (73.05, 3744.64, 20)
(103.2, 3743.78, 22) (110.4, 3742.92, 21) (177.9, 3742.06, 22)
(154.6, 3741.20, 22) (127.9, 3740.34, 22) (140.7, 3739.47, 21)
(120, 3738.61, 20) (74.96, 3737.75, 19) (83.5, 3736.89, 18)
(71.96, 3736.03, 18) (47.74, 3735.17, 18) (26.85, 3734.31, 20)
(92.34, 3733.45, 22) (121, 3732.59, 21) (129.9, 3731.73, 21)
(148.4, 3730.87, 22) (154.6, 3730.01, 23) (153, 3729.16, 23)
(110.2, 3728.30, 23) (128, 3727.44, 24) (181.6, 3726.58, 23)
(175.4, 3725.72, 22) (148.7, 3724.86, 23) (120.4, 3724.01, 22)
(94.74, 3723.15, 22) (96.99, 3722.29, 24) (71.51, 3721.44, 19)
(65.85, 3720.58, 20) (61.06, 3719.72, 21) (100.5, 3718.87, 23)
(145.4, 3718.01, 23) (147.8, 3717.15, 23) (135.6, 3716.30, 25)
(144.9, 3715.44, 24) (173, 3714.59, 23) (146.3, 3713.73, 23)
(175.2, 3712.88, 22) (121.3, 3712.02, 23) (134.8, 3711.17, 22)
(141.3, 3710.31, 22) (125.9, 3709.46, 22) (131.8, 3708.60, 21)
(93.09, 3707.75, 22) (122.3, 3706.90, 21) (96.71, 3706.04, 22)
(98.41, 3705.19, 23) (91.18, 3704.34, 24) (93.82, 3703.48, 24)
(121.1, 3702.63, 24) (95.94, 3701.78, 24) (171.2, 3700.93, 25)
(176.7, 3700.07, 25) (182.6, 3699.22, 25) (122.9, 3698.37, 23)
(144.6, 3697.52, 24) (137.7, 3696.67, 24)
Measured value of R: 1.1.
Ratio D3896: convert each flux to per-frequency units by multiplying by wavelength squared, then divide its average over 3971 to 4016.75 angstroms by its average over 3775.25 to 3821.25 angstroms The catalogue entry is 1.3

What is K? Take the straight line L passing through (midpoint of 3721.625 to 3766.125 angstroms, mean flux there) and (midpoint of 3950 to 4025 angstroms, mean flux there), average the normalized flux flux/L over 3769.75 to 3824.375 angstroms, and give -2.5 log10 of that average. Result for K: -0.15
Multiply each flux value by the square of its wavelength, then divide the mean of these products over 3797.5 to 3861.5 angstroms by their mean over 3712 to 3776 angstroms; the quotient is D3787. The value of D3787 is 1.10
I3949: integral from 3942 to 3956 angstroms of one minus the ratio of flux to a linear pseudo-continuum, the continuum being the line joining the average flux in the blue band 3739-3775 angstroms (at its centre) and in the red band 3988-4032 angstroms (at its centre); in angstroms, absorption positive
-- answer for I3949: 2.2 angstroms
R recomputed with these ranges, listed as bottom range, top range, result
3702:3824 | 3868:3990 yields 0.96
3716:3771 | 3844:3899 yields 1.20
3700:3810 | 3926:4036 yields 1.09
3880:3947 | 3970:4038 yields 1.43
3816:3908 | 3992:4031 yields 1.43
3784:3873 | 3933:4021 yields 1.06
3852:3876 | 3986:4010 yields 1.25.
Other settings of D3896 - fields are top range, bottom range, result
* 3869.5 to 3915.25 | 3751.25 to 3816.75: 1.03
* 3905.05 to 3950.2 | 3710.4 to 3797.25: 0.95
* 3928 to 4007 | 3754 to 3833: 1.00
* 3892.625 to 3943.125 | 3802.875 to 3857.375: 0.97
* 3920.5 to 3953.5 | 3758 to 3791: 0.76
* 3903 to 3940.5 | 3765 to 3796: 0.80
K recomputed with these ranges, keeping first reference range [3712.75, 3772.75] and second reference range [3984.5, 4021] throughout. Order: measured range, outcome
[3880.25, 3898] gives 0.16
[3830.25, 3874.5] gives 0.13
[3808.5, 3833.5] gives 0.12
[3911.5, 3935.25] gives 0.44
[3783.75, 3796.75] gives -0.10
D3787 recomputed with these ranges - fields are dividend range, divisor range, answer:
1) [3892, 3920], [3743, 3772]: 1.38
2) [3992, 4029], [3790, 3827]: 1.52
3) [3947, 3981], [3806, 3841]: 1.09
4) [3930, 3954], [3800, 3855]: 0.79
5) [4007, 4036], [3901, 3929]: 1.46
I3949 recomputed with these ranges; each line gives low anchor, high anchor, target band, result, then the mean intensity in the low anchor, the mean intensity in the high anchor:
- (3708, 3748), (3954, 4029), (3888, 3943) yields 9.8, 117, 156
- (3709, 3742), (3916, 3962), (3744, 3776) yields -0.6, 121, 111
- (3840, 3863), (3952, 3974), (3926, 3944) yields 7.0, 140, 100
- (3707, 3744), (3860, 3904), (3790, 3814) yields -2.3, 121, 139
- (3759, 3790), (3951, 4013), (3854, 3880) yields 1.3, 145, 146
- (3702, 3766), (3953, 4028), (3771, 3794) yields -4.9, 118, 155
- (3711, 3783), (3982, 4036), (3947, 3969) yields 6.3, 126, 181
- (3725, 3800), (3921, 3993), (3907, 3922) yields -4.1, 129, 115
